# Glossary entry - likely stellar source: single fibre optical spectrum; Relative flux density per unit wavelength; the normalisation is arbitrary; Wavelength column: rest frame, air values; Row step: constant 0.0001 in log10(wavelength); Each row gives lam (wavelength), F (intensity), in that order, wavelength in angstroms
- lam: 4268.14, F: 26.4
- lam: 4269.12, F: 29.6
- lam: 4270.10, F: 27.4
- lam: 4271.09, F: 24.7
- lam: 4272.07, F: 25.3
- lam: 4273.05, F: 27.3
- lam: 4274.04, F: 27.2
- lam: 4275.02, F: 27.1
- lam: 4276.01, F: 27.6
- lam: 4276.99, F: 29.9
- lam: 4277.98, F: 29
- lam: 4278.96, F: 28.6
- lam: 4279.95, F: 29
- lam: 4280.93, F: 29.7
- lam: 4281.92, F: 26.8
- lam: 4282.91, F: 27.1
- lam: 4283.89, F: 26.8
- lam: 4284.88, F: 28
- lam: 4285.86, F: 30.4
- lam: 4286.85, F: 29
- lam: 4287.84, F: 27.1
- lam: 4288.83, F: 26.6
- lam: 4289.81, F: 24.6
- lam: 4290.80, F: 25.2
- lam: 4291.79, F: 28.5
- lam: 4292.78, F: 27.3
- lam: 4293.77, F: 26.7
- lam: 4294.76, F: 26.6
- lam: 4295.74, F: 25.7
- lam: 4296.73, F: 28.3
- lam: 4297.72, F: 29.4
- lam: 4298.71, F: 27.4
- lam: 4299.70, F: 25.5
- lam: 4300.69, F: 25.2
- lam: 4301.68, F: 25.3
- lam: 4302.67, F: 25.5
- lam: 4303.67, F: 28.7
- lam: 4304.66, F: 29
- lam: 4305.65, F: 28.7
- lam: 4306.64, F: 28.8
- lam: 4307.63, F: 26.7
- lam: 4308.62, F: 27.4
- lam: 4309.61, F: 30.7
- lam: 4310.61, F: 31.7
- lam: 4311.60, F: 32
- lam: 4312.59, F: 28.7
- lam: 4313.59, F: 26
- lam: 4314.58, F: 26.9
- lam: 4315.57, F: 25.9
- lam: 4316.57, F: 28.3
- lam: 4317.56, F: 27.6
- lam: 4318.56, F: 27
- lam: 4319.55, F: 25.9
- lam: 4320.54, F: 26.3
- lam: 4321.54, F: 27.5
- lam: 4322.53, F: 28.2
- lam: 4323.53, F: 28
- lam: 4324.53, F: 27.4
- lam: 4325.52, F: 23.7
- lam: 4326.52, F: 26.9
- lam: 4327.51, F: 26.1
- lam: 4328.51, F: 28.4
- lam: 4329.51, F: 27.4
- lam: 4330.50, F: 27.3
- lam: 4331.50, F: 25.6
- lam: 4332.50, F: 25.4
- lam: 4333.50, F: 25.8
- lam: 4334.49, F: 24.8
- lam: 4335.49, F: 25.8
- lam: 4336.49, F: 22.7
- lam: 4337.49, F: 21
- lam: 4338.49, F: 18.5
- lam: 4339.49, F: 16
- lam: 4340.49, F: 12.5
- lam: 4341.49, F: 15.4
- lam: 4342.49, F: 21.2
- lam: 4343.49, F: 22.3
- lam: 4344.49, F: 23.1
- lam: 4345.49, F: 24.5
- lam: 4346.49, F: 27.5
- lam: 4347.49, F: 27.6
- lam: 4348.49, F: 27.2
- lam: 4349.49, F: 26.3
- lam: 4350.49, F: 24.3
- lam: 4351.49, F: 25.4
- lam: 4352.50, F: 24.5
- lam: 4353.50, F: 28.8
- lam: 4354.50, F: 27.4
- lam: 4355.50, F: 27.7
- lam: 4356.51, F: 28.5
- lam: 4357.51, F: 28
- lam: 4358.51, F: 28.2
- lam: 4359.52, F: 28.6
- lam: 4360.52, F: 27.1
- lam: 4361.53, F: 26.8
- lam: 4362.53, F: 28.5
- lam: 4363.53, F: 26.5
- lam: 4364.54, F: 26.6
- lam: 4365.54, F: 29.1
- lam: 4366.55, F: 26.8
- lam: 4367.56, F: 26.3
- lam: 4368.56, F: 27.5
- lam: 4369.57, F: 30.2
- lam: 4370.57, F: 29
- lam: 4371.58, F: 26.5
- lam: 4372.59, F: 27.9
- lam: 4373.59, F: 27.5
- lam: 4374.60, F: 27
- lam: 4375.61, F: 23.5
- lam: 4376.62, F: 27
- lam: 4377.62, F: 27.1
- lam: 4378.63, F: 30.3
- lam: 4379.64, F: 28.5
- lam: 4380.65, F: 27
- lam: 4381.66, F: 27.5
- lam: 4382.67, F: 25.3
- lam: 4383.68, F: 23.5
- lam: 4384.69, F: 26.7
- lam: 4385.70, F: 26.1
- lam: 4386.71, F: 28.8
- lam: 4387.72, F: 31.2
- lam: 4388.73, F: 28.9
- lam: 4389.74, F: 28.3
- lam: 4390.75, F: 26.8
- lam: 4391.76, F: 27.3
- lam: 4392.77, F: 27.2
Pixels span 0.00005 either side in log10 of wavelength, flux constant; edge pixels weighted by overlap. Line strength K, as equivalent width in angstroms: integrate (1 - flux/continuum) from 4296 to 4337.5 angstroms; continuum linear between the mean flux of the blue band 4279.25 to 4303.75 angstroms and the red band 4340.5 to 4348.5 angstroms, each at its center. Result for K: -3.4 angstroms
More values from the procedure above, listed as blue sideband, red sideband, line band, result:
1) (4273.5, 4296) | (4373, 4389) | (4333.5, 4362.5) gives 3.1 angstroms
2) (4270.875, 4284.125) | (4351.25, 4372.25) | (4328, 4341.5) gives 2.3 angstroms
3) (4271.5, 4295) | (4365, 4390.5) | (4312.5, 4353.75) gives 3.9 angstroms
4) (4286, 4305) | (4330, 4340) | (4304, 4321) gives -1.8 angstroms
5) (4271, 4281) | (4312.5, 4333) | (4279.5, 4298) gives 0.0 angstroms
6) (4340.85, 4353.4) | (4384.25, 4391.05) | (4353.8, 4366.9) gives -1.2 angstroms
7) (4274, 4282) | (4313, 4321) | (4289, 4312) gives -0.1 angstroms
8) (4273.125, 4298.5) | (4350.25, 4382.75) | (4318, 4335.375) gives 0.6 angstroms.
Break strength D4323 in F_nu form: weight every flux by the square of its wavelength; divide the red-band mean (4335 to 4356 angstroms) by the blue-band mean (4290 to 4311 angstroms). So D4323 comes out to 0.87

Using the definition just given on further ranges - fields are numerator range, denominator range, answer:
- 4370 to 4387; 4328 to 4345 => 1.22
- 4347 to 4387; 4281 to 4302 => 1.04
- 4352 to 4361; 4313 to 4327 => 1.05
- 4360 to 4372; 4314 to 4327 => 1.05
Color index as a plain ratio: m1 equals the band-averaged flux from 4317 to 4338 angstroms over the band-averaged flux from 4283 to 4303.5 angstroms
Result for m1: 0.97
